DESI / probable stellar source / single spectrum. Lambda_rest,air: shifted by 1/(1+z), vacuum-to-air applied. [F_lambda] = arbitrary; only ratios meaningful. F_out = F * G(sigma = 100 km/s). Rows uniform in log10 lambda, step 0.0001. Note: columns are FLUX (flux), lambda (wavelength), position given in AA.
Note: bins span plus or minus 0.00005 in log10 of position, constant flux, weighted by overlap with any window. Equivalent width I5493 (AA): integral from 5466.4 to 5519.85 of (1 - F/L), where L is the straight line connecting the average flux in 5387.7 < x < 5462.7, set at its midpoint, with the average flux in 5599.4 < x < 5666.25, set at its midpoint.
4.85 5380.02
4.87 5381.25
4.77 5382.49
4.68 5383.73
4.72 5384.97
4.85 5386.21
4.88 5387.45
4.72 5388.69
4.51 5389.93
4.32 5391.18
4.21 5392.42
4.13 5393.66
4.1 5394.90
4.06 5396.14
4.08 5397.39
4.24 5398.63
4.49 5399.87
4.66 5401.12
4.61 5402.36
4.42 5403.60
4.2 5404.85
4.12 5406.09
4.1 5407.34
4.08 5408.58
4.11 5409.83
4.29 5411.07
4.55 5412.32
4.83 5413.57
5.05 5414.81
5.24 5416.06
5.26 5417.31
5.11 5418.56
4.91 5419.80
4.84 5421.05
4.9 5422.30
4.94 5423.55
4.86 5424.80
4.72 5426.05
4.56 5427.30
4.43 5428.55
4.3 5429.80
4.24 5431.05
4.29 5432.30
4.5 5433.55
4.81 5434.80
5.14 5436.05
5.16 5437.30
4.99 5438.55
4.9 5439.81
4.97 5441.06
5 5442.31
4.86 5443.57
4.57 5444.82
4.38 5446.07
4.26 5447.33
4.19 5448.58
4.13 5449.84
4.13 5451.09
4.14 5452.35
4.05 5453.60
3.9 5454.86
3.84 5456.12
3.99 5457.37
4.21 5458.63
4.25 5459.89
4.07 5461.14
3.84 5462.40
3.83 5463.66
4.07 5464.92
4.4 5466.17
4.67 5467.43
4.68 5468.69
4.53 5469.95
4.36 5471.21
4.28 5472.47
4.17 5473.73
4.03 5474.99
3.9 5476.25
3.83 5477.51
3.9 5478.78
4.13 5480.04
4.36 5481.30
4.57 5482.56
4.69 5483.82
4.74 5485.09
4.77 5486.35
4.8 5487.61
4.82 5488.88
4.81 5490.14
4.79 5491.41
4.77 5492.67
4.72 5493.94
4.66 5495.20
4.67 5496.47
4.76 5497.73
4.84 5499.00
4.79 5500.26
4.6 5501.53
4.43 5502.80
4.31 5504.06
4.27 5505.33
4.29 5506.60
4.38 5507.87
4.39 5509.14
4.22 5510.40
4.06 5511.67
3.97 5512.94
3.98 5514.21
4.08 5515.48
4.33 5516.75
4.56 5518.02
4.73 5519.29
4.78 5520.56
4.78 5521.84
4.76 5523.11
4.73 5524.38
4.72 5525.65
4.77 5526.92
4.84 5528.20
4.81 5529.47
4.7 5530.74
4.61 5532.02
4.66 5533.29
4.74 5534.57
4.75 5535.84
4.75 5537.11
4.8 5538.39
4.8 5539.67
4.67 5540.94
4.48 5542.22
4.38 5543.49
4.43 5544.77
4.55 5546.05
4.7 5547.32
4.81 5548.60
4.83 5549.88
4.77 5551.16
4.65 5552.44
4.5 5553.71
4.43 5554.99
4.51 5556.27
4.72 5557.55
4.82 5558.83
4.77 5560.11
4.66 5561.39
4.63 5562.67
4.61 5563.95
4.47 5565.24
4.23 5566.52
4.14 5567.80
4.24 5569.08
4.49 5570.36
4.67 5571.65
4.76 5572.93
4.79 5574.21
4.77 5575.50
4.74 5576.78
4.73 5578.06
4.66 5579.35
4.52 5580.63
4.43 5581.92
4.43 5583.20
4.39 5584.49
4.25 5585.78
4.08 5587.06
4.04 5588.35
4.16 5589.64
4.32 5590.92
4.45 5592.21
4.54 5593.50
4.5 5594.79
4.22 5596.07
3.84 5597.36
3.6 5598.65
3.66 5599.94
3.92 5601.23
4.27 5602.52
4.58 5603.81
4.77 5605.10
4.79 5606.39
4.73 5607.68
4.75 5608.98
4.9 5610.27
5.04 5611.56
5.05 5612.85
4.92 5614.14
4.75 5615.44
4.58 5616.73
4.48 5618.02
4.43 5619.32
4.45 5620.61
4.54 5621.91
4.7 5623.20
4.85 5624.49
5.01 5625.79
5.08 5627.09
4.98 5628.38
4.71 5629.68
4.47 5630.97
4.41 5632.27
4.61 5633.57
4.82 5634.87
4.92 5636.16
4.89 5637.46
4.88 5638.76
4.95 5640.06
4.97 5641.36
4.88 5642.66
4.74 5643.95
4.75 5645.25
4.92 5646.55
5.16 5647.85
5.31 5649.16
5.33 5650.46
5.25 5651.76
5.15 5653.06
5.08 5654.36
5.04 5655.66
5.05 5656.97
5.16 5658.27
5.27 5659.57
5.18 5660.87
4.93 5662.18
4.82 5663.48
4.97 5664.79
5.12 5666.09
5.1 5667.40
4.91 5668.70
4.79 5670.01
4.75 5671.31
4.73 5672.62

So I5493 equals 1.8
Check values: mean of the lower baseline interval 4.48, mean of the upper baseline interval 4.83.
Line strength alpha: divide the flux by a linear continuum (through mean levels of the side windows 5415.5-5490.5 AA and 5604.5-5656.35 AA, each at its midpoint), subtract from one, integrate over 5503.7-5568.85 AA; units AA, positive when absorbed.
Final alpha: 1.4 AA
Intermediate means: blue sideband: 4.48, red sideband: 4.85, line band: 4.55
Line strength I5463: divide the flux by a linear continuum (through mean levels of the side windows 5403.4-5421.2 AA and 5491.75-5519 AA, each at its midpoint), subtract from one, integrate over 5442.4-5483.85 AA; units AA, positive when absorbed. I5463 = 2.7 AA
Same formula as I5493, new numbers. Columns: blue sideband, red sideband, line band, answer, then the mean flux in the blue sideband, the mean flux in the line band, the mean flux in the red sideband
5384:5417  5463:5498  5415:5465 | -0.85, 4.45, 4.53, 4.45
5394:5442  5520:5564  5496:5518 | 1.34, 4.61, 4.38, 4.68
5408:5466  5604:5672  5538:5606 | 4.09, 4.51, 4.47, 4.88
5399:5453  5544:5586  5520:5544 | -0.66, 4.61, 4.71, 4.58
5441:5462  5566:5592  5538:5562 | -1.31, 4.27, 4.65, 4.44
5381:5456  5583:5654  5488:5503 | -0.48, 4.55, 4.73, 4.64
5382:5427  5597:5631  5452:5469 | 1.67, 4.57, 4.13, 4.6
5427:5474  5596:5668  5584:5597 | 1.14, 4.4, 4.29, 4.79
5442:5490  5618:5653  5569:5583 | 0.08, 4.3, 4.63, 4.84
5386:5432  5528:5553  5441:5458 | 1.06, 4.53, 4.29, 4.68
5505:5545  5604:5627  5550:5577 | 0.23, 4.54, 4.59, 4.75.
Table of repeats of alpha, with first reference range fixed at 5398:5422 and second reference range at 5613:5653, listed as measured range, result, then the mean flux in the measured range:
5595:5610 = 1.54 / 4.31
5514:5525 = 0.38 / 4.55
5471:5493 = 1.14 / 4.43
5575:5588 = 0.79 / 4.49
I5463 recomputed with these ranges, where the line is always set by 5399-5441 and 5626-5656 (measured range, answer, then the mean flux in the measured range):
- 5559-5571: 0.9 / 4.49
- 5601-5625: 1.1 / 4.67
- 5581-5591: 1.2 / 4.27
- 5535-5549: 0.5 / 4.65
